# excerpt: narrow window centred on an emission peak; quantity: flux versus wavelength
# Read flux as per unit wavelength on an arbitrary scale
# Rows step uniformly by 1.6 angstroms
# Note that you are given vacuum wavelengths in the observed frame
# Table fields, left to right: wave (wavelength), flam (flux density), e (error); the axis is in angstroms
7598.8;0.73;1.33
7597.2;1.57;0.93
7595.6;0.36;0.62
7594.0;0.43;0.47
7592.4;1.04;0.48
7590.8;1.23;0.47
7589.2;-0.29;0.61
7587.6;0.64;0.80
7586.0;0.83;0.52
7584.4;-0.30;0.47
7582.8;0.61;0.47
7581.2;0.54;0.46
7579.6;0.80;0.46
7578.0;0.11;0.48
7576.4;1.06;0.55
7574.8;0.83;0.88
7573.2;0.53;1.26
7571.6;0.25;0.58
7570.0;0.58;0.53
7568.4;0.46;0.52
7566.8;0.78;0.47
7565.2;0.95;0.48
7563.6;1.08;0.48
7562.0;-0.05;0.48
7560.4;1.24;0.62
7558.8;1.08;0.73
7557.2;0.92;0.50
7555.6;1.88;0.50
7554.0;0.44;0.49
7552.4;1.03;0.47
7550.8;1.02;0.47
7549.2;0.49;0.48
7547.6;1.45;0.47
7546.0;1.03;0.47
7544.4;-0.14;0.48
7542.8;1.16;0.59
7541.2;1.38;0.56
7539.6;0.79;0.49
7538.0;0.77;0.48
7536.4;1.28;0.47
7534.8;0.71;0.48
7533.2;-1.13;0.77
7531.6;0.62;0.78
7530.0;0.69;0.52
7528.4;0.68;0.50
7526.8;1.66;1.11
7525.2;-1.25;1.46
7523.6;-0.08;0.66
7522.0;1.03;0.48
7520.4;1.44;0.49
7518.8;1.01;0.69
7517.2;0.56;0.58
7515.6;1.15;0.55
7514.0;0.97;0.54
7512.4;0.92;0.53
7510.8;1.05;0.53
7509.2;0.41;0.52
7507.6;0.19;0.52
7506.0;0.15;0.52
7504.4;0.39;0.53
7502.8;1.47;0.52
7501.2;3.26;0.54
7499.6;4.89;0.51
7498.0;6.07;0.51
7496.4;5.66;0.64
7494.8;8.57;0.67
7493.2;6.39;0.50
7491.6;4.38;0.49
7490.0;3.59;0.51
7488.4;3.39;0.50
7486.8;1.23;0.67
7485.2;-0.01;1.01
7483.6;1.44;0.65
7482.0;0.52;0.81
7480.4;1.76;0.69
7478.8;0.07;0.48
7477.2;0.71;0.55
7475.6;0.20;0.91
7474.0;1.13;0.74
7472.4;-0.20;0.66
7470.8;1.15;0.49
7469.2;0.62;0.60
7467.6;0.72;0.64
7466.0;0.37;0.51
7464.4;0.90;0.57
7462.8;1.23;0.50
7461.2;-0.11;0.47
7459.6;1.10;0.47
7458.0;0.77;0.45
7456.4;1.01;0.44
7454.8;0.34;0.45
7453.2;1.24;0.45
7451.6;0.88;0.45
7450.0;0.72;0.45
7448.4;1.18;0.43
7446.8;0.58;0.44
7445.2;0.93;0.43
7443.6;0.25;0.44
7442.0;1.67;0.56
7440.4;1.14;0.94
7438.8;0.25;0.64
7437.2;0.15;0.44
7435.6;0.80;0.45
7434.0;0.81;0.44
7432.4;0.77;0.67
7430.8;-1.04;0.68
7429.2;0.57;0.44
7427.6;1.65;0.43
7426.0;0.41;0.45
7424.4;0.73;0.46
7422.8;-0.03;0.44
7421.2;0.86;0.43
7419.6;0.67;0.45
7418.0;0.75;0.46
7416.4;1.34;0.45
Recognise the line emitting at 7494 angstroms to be [O II]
